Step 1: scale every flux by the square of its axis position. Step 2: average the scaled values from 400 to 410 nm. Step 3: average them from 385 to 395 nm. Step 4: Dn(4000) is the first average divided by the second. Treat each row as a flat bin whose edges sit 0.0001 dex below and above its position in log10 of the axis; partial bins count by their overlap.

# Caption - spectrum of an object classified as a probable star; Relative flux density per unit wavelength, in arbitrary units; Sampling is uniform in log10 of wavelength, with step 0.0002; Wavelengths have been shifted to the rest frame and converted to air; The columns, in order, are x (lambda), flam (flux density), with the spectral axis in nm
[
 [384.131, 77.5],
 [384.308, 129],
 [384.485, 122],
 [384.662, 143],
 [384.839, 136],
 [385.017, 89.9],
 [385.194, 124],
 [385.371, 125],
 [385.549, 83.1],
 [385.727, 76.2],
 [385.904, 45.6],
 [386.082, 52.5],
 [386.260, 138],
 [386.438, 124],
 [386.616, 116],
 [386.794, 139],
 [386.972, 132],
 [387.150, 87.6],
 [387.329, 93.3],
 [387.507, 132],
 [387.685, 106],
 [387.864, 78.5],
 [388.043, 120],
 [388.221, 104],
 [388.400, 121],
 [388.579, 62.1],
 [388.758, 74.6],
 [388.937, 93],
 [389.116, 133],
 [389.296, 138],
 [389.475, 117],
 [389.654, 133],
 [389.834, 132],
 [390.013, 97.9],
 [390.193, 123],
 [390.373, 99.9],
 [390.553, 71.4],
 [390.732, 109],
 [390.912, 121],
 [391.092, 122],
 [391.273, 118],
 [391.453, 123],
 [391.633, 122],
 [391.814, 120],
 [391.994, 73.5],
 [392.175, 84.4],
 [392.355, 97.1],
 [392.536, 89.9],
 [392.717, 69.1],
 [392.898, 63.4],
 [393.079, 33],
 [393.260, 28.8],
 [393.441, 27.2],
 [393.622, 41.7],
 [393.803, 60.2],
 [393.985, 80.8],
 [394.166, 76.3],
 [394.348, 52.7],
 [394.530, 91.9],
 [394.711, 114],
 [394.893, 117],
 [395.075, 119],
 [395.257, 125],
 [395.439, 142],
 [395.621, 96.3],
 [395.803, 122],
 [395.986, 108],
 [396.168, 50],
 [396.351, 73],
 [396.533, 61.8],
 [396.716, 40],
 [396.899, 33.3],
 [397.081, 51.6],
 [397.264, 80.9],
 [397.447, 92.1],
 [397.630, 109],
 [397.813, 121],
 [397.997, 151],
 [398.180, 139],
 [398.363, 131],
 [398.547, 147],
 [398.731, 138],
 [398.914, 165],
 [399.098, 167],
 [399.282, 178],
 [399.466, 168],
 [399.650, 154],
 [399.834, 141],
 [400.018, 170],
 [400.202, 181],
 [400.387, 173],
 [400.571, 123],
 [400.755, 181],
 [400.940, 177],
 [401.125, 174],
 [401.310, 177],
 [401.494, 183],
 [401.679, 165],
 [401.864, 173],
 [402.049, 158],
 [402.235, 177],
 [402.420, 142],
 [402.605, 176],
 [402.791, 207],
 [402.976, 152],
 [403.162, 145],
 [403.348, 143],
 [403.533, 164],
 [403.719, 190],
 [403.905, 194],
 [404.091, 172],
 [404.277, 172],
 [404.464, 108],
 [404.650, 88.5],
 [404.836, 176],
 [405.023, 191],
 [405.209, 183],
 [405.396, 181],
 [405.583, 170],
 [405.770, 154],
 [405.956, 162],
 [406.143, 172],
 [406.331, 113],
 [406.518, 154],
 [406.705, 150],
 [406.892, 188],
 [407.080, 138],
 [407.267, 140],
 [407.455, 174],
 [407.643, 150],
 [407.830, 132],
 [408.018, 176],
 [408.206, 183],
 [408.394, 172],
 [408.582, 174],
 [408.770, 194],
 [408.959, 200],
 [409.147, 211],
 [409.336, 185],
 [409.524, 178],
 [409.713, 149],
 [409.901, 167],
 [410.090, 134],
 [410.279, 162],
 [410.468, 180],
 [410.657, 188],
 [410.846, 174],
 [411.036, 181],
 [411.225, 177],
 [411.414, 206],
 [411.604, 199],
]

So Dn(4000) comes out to 1.86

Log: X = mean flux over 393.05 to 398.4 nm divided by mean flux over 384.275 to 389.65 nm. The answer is 0.8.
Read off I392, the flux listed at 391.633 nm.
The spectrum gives 122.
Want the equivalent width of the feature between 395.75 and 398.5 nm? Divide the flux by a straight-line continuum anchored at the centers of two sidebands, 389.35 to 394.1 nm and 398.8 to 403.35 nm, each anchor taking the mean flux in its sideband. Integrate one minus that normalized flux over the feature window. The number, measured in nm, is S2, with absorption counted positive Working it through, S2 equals 0.90 nm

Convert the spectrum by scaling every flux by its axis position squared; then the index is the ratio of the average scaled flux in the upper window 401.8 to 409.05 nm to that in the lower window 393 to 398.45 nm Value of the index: 2.00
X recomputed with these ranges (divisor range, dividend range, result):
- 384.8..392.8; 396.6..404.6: 1.41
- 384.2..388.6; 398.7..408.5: 1.51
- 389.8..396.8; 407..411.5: 1.92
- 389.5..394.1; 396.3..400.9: 1.42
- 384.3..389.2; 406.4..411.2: 1.60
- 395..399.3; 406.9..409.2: 1.56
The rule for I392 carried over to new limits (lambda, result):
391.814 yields 120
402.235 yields 177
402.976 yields 152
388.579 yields 62.1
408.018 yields 176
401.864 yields 173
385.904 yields 45.6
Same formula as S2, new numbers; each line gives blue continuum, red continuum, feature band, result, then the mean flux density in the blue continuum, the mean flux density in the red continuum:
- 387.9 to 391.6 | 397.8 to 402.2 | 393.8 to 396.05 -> 0.57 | 110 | 161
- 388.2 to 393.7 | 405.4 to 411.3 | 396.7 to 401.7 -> -0.40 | 94.9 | 167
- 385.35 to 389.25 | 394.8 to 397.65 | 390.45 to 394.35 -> 0.52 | 102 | 88.3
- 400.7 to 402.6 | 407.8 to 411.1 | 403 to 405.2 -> 0.16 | 171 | 175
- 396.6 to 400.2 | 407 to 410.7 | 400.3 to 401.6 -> -0.31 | 126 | 169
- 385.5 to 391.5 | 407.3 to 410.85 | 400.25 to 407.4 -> -0.37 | 106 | 172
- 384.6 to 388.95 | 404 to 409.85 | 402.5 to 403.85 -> -0.14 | 104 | 164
